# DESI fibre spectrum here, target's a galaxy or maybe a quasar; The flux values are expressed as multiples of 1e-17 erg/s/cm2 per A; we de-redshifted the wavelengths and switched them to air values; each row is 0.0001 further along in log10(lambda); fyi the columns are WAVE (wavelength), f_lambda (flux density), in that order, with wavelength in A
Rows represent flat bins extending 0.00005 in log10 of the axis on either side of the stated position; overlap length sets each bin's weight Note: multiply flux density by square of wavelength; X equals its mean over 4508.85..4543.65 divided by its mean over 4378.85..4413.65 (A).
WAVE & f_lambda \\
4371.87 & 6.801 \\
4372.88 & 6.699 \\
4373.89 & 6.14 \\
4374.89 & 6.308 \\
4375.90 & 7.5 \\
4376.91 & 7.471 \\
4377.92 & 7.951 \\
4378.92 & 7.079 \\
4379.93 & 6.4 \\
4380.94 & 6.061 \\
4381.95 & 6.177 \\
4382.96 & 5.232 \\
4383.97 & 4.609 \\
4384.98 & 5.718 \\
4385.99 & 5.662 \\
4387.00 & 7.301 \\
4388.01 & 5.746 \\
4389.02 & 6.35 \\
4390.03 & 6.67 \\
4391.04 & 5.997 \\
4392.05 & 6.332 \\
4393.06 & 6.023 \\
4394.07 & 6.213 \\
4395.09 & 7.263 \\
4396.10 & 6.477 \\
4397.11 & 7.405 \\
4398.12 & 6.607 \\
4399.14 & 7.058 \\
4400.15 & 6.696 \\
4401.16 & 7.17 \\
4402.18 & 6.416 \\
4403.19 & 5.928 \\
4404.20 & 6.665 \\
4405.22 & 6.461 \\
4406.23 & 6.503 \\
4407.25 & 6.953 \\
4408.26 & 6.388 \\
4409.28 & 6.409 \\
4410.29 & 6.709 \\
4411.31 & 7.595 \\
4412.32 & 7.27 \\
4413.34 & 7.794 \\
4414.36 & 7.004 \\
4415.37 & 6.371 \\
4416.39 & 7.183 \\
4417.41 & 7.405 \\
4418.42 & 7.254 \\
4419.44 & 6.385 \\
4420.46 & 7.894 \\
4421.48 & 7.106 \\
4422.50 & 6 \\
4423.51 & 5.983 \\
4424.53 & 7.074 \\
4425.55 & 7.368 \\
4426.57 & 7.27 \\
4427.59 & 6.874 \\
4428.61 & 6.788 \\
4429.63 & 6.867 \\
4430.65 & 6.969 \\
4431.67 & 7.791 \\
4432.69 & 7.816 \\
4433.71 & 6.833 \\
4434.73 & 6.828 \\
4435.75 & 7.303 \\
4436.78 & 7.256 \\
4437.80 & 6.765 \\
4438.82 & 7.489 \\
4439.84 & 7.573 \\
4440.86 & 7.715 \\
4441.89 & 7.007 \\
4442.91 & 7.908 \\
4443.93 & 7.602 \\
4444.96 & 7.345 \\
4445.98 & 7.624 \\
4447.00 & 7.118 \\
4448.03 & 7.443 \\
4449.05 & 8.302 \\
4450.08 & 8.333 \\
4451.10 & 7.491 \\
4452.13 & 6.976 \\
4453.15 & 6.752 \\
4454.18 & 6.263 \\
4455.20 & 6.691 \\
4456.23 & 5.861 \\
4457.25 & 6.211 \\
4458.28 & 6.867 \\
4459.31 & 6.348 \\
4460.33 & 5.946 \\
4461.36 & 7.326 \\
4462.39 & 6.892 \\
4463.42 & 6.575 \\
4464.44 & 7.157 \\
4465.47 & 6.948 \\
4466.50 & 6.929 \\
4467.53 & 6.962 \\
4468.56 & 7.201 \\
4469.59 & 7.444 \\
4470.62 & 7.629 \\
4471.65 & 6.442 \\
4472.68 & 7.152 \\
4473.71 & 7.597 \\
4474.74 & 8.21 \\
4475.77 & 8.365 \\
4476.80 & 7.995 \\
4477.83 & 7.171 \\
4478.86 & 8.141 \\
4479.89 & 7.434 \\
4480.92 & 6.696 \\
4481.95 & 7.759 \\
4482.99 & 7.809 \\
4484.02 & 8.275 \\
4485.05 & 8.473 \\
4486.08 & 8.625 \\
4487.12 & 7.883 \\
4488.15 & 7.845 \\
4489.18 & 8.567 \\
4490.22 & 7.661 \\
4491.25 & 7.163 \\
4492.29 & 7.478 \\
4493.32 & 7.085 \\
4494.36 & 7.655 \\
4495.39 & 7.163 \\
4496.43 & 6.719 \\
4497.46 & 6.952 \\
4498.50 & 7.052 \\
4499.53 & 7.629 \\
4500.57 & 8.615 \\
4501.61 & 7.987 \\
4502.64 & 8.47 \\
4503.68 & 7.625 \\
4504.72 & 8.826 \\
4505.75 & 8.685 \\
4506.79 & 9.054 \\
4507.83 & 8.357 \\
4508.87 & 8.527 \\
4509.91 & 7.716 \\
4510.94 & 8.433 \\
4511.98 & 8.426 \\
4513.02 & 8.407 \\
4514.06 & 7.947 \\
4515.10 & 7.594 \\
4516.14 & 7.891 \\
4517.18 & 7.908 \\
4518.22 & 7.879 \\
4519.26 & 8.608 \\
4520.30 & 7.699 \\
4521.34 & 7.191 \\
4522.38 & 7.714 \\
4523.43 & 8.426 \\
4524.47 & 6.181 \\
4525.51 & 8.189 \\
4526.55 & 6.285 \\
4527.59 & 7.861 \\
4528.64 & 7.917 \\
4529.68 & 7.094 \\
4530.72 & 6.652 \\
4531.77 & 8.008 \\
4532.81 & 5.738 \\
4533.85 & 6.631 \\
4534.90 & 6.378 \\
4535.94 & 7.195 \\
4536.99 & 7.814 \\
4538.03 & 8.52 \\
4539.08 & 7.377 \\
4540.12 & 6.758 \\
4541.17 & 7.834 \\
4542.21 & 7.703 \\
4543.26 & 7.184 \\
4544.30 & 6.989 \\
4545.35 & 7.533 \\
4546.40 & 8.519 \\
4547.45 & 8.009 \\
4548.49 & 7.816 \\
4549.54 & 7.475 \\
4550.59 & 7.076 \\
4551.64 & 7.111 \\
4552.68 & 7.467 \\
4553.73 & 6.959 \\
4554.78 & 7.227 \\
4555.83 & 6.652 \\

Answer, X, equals 1.2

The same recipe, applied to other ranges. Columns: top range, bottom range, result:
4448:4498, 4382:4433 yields 1.13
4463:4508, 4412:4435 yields 1.12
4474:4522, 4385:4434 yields 1.21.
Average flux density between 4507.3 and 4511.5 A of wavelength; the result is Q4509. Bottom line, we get 8.26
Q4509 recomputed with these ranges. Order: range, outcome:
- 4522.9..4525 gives 7.29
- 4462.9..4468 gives 6.91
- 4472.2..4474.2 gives 7.38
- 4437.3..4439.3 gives 7.13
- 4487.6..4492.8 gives 7.74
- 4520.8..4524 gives 7.74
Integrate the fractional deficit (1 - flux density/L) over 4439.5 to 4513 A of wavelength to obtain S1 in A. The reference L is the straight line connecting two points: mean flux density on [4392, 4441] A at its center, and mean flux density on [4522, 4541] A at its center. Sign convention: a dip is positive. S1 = -4.4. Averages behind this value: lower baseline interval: 6.93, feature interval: 7.53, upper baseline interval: 7.27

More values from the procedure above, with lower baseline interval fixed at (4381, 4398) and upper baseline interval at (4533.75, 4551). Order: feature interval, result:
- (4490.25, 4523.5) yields -3.3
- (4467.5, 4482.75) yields -1.3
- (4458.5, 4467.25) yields 0.1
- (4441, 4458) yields -1.2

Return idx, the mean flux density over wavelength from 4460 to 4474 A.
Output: 7.01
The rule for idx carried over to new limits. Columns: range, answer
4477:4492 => 7.82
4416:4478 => 7.15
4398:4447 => 7.03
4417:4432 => 6.99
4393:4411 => 6.65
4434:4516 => 7.52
